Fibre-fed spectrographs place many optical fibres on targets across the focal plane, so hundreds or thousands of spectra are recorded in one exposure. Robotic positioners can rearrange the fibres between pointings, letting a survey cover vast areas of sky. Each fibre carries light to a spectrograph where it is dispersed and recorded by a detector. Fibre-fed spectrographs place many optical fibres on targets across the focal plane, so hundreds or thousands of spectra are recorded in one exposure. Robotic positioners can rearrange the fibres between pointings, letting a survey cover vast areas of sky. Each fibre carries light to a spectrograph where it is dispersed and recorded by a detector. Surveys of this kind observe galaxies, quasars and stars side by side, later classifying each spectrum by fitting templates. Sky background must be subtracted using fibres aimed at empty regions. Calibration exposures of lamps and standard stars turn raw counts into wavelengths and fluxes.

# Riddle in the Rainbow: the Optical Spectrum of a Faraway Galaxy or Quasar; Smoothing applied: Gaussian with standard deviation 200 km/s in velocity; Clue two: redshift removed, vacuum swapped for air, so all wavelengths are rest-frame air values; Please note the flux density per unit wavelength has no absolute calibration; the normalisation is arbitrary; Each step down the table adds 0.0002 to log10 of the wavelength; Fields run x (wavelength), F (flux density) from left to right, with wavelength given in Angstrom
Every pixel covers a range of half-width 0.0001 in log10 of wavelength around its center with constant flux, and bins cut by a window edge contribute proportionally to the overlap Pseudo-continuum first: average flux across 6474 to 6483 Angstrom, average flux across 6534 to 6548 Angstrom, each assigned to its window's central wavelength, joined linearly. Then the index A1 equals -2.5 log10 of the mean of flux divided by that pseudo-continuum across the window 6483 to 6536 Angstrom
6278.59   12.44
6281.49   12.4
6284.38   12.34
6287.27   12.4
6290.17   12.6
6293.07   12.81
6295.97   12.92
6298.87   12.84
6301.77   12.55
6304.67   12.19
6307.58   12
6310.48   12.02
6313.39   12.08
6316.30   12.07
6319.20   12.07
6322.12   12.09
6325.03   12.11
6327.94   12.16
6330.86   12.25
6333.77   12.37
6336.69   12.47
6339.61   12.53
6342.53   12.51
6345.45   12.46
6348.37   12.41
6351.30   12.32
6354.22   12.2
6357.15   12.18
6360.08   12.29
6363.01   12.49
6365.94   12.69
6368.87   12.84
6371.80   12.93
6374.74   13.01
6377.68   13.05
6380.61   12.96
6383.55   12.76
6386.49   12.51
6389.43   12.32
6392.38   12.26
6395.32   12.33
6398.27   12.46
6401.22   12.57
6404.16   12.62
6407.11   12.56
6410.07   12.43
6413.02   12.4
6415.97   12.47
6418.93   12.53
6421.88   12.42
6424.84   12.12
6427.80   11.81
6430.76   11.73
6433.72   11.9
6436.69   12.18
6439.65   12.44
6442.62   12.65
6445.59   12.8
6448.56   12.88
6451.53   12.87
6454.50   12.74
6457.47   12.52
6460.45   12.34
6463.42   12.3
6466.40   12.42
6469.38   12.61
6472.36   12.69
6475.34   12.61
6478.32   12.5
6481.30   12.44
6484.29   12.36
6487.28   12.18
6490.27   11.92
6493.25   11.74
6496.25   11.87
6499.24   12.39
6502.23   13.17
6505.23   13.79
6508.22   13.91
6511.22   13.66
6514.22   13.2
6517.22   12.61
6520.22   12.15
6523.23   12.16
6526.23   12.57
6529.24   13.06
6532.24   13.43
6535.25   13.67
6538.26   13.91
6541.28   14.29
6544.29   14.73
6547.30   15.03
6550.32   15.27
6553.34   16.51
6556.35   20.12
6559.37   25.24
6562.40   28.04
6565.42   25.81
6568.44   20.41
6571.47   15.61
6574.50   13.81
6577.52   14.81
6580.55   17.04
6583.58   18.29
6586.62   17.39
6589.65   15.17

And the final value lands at 0.053 mag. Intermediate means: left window 12.5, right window 14.3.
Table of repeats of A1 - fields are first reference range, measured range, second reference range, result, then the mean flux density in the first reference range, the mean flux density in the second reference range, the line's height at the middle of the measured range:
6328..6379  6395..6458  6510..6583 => 0.12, 12.5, 16.2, 13.9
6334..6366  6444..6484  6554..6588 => 0.27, 12.4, 19.6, 16.1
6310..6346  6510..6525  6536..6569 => 0.37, 12.2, 18.9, 17.8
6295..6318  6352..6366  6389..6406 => 0.00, 12.3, 12.4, 12.4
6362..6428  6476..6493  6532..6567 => 0.28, 12.6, 18.2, 15.8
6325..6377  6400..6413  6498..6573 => 0.08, 12.5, 15.8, 13.5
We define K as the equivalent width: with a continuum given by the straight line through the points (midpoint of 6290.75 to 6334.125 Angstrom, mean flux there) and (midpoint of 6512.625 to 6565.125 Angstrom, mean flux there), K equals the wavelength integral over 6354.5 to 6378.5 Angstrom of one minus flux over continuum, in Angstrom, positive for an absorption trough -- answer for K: 0.9 Angstrom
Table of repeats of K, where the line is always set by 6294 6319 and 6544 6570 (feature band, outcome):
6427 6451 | 6.2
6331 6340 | 0.6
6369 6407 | 5.8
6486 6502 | 5.4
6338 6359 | 2.0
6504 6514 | 2.7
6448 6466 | 4.8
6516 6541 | 8.3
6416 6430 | 3.4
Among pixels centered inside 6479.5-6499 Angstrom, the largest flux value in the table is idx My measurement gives 12.44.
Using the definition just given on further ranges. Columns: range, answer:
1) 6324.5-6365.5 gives 12.53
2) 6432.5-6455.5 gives 12.88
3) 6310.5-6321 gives 12.08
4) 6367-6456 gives 13.05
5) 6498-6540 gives 13.91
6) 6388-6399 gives 12.46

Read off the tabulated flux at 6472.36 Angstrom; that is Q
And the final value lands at 12.69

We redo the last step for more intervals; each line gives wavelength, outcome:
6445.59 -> 12.8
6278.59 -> 12.44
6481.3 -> 12.44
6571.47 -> 15.61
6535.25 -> 13.67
